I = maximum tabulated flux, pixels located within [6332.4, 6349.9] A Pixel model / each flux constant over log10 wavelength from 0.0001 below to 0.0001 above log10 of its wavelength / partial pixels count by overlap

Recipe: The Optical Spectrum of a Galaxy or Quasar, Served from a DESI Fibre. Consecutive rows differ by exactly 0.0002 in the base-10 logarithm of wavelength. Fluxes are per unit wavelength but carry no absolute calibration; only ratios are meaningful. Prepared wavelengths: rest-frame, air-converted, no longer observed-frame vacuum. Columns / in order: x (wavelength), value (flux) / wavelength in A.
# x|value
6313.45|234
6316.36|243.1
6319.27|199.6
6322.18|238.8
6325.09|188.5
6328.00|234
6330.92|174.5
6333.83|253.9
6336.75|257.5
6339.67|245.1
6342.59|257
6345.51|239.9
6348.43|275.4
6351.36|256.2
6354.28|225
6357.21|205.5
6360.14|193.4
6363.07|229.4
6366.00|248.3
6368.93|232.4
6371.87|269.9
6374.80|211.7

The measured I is 275.4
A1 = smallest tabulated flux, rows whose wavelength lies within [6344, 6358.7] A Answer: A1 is 205.5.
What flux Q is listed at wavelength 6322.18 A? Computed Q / 238.8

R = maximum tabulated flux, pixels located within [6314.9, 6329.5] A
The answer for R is 243.1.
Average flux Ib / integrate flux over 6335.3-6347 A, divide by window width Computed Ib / 250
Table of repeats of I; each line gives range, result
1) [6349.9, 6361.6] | 256.2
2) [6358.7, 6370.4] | 248.3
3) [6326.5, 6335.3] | 253.9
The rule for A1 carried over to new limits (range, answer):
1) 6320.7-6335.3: 174.5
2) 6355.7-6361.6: 193.4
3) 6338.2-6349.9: 239.9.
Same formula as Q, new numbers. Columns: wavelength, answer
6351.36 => 256.2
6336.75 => 257.5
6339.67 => 245.1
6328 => 234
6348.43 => 275.4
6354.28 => 225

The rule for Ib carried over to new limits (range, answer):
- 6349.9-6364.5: 222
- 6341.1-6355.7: 251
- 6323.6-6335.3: 213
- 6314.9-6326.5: 218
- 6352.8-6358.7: 215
